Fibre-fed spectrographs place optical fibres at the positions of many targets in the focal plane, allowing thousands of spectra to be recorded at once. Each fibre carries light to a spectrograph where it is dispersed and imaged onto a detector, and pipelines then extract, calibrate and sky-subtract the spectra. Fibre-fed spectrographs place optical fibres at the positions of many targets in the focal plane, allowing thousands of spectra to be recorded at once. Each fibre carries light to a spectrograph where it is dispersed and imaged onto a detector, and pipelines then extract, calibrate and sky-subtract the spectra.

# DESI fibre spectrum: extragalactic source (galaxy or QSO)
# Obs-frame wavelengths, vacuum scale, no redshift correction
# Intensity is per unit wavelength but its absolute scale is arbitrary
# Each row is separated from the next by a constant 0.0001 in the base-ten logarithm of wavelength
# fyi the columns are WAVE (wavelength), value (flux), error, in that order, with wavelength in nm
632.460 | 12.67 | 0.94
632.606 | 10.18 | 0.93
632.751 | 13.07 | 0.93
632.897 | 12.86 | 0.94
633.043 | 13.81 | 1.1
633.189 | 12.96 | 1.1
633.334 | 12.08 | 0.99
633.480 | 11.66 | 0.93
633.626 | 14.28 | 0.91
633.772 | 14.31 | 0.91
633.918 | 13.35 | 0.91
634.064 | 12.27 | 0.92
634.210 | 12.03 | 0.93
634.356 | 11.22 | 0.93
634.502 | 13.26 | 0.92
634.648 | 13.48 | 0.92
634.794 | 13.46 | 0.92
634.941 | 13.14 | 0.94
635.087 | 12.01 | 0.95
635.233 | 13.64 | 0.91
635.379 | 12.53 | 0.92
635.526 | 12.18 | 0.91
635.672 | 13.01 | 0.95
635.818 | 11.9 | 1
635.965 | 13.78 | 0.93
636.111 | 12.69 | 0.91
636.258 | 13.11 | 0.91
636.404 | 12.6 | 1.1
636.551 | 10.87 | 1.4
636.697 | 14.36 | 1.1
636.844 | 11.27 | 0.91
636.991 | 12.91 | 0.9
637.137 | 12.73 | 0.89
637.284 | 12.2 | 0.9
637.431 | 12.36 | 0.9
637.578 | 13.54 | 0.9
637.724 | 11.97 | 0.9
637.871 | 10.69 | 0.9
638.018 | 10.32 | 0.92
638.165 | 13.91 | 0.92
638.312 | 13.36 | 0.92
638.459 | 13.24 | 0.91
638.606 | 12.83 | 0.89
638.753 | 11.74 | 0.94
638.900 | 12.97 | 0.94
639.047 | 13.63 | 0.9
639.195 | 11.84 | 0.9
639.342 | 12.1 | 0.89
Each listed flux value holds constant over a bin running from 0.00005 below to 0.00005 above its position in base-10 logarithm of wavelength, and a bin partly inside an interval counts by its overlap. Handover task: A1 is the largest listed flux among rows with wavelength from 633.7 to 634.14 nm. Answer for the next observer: 14.31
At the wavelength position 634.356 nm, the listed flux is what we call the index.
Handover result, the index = 11.22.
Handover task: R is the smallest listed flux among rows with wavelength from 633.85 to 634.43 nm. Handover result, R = 11.22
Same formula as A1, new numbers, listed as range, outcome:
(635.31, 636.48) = 13.78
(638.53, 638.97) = 12.97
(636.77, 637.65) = 13.54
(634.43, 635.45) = 13.64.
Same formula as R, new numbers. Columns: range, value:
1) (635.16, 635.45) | 12.53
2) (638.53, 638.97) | 11.74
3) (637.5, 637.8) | 11.97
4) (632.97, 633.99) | 11.66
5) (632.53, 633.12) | 10.18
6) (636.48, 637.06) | 10.87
